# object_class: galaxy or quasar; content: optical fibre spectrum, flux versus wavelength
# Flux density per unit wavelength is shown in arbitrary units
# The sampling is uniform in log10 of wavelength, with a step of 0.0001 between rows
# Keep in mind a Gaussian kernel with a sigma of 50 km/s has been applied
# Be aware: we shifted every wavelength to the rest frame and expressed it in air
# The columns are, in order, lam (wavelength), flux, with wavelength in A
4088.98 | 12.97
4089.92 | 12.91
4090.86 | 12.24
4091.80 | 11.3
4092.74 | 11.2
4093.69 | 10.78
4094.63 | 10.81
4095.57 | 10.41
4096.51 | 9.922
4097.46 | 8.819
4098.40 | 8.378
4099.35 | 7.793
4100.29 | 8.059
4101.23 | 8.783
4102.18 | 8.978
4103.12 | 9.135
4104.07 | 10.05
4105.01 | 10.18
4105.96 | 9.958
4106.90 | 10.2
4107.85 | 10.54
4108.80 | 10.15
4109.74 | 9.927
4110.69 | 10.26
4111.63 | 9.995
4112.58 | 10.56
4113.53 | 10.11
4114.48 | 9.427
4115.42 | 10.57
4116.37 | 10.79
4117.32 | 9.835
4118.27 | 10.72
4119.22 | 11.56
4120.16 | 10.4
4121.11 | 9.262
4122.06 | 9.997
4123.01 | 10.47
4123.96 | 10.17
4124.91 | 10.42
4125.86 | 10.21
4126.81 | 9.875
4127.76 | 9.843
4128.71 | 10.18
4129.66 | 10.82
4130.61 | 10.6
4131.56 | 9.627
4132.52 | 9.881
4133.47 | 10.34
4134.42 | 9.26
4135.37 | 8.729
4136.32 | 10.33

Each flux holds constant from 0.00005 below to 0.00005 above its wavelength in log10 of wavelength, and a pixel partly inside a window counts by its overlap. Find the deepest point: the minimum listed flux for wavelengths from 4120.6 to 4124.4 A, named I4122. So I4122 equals 9.262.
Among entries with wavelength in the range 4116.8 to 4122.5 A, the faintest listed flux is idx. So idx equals 9.262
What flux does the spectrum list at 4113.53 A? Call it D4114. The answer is 10.11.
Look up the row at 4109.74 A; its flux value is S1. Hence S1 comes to 9.927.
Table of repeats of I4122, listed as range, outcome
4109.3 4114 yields 9.927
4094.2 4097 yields 9.922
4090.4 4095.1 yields 10.78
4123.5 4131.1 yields 9.843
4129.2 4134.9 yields 9.26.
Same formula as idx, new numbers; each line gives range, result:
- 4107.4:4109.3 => 10.15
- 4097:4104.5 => 7.793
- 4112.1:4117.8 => 9.427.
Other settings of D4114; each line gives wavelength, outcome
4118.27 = 10.72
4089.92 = 12.91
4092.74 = 11.2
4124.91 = 10.42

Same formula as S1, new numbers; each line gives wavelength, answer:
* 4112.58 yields 10.56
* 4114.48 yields 9.427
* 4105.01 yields 10.18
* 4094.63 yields 10.81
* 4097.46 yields 8.819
